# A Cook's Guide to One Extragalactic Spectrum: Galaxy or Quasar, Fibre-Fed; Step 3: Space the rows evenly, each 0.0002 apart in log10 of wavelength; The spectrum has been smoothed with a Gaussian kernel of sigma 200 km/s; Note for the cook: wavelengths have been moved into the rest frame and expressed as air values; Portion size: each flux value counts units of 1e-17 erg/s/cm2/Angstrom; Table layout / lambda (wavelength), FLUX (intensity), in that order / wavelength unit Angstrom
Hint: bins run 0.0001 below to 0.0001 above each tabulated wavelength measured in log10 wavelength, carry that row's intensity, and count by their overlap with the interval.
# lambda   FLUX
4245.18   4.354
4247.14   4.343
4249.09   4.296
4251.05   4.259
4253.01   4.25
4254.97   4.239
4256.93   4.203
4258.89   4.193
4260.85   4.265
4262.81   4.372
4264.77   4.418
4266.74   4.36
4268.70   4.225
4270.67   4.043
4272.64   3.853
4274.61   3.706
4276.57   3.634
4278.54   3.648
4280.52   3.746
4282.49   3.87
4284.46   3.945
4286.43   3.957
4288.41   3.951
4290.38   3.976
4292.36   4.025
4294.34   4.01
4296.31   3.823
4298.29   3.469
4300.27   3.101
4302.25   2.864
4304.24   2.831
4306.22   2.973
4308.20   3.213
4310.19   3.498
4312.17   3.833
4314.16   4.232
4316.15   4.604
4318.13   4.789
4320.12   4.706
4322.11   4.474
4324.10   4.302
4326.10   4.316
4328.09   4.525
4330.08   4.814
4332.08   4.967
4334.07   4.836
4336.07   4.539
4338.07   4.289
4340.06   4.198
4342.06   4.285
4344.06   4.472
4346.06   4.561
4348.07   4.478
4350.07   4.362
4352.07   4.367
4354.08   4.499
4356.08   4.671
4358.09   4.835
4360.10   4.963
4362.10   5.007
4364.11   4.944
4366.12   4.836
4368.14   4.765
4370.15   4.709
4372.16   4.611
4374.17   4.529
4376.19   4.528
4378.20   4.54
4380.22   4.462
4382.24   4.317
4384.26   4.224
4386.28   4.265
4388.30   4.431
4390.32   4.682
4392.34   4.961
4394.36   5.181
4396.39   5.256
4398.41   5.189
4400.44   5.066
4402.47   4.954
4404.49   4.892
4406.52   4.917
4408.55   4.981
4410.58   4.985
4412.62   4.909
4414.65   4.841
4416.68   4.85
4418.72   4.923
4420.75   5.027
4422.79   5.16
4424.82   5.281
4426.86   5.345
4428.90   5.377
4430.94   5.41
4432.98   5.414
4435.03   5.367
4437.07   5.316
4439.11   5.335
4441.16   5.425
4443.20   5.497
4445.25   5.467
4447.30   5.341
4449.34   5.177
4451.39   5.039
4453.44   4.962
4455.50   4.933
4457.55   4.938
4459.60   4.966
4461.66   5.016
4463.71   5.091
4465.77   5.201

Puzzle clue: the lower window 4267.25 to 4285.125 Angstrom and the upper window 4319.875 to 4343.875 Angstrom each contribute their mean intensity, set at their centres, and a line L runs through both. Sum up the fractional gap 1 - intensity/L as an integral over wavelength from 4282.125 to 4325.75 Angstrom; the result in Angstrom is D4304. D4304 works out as 3.58 Angstrom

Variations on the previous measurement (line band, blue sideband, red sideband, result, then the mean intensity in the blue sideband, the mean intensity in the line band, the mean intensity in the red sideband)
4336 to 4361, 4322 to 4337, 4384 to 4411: 1.0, 4.6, 4.5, 4.87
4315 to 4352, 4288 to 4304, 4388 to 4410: -3.9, 3.6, 4.52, 4.97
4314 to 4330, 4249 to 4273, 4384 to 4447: 0.1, 4.24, 4.53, 5.08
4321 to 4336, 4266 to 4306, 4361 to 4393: -1.7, 3.73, 4.6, 4.61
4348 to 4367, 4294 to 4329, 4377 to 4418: -1.5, 3.86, 4.71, 4.79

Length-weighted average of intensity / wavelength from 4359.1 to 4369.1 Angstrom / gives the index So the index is 4.9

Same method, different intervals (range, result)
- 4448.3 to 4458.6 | 5.01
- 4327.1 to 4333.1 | 4.77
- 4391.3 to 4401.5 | 5.13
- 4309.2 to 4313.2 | 3.67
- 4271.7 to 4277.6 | 3.73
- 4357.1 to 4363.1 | 4.94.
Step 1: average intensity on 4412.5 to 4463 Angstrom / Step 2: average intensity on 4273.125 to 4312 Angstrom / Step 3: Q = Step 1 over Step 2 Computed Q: 1.44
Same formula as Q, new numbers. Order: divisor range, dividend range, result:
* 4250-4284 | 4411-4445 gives 1.28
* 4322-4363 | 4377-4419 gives 1.05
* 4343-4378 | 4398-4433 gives 1.09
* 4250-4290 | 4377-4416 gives 1.18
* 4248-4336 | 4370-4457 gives 1.23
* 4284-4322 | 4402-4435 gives 1.34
